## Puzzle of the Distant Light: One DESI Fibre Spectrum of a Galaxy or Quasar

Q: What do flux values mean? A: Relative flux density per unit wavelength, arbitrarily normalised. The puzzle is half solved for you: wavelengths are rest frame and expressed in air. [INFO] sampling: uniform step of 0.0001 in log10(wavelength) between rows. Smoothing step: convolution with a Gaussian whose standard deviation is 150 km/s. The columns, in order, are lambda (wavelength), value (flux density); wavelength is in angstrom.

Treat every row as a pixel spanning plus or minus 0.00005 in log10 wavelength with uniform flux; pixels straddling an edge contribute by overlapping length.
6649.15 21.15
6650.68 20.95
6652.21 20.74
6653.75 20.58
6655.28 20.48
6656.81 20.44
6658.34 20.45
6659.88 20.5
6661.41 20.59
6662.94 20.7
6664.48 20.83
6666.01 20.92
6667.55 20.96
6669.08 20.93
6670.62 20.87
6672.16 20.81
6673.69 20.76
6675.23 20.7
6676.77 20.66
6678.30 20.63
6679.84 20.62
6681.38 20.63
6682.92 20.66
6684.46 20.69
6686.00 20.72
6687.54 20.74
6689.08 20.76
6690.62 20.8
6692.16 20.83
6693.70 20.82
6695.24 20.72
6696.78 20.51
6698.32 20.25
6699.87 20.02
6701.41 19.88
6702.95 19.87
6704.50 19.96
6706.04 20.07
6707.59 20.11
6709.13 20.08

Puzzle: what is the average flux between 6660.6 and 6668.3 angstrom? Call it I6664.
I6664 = 20.8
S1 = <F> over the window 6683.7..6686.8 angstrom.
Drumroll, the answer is 20.7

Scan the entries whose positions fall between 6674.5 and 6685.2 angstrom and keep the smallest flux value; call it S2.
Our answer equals 20.62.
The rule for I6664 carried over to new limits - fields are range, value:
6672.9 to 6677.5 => 20.7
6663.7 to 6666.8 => 20.8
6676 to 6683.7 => 20.6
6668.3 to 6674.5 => 20.8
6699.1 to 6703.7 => 20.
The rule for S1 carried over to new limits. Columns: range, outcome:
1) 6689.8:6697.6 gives 20.8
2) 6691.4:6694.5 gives 20.8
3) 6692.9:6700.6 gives 20.5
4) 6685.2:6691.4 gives 20.8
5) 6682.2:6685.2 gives 20.7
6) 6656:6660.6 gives 20.5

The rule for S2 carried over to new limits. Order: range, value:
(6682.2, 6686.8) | 20.66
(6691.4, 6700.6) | 20.02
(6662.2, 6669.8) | 20.7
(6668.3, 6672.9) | 20.81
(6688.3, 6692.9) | 20.76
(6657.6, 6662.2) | 20.45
